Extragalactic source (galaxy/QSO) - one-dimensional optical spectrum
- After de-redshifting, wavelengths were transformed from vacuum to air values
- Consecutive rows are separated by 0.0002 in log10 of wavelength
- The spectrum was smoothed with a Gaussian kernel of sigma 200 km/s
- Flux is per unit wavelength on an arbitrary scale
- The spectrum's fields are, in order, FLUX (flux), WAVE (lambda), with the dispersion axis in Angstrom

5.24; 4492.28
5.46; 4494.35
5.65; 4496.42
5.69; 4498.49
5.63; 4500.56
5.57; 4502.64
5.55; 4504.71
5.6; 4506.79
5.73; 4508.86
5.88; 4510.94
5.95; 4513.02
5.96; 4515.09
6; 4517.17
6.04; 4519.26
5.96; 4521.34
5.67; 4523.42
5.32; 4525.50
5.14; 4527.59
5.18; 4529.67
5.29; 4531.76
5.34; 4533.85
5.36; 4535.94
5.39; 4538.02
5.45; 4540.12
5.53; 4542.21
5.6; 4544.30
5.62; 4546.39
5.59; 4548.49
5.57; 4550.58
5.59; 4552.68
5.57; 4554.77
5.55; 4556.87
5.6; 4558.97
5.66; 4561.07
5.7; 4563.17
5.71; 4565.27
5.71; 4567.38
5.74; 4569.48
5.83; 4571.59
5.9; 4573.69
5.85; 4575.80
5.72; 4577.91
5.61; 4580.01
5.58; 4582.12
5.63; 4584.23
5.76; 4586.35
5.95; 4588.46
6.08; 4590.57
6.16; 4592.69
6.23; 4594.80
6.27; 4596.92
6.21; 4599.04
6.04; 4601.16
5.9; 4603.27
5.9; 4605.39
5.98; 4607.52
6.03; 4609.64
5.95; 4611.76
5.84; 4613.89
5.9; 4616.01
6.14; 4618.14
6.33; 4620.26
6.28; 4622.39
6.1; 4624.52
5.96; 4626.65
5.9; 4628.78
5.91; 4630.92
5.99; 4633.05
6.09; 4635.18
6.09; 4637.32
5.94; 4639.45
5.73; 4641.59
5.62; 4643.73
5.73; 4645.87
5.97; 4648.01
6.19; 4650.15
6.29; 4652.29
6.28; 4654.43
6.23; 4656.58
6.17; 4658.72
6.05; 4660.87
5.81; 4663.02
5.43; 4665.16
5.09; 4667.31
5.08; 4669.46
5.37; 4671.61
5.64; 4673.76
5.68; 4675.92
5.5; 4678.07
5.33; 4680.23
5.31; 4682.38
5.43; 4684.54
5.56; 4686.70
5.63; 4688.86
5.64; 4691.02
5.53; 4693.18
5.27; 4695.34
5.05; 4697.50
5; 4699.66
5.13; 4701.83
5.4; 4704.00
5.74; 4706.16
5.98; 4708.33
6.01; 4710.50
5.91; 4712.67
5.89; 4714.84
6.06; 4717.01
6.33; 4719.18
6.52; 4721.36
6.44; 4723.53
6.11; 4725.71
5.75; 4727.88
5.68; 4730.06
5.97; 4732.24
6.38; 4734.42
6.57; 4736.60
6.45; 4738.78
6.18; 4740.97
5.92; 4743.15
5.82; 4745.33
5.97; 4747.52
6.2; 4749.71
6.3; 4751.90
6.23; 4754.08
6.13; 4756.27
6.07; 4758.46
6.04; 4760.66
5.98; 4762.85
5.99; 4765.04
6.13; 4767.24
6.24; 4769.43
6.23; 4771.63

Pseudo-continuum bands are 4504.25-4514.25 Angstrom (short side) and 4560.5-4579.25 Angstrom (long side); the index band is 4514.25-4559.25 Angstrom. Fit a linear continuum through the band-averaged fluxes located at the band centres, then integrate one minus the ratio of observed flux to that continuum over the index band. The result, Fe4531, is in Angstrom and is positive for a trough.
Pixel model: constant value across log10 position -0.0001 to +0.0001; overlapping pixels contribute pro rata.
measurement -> 1.6 Angstrom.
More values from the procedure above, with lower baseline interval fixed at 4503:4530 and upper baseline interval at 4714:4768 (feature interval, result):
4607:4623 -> -0.4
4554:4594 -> 0.4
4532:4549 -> 0.8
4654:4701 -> 3.7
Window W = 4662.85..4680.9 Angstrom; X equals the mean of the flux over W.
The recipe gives 5.42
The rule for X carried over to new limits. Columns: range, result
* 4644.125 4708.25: 5.61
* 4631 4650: 5.91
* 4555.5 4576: 5.72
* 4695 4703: 5.1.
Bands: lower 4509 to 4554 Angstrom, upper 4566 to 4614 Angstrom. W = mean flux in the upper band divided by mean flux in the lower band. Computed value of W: 1.06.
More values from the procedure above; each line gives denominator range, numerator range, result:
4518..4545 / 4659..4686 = 1.00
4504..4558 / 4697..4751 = 1.06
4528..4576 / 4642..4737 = 1.03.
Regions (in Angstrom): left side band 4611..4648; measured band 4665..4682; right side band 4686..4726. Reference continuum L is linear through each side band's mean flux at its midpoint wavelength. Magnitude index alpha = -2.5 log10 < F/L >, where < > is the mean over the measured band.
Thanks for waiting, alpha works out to 0.09 mag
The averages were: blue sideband 5.97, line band 5.38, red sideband 5.74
